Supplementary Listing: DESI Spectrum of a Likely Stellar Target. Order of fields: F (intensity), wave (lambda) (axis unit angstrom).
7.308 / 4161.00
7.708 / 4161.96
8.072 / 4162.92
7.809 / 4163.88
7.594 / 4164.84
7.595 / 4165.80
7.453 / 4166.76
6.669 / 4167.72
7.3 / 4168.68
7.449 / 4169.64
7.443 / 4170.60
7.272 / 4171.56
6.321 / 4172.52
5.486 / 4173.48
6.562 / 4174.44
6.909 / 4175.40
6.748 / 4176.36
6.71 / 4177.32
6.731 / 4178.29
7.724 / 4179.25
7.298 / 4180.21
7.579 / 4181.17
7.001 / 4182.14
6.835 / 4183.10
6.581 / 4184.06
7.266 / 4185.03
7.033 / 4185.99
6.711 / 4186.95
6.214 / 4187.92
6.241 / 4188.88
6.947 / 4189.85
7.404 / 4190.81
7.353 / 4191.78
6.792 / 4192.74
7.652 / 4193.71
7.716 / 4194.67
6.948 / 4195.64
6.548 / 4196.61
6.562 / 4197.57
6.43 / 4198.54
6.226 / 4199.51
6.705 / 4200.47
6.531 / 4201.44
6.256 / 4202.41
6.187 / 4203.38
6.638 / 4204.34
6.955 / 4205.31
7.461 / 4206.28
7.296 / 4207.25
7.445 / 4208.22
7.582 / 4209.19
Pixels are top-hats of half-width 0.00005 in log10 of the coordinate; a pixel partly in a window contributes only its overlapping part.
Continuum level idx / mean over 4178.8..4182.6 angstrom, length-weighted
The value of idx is 7.4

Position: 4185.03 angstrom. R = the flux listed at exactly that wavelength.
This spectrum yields 7.266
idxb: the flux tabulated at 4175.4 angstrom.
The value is 6.909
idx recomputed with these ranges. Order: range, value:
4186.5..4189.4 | 6.38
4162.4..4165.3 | 7.81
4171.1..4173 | 6.8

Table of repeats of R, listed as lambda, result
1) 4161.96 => 7.708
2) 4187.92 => 6.214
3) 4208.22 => 7.445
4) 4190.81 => 7.404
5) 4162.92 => 8.072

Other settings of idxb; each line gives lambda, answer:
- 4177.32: 6.71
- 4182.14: 7.001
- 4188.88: 6.241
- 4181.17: 7.579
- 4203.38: 6.187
